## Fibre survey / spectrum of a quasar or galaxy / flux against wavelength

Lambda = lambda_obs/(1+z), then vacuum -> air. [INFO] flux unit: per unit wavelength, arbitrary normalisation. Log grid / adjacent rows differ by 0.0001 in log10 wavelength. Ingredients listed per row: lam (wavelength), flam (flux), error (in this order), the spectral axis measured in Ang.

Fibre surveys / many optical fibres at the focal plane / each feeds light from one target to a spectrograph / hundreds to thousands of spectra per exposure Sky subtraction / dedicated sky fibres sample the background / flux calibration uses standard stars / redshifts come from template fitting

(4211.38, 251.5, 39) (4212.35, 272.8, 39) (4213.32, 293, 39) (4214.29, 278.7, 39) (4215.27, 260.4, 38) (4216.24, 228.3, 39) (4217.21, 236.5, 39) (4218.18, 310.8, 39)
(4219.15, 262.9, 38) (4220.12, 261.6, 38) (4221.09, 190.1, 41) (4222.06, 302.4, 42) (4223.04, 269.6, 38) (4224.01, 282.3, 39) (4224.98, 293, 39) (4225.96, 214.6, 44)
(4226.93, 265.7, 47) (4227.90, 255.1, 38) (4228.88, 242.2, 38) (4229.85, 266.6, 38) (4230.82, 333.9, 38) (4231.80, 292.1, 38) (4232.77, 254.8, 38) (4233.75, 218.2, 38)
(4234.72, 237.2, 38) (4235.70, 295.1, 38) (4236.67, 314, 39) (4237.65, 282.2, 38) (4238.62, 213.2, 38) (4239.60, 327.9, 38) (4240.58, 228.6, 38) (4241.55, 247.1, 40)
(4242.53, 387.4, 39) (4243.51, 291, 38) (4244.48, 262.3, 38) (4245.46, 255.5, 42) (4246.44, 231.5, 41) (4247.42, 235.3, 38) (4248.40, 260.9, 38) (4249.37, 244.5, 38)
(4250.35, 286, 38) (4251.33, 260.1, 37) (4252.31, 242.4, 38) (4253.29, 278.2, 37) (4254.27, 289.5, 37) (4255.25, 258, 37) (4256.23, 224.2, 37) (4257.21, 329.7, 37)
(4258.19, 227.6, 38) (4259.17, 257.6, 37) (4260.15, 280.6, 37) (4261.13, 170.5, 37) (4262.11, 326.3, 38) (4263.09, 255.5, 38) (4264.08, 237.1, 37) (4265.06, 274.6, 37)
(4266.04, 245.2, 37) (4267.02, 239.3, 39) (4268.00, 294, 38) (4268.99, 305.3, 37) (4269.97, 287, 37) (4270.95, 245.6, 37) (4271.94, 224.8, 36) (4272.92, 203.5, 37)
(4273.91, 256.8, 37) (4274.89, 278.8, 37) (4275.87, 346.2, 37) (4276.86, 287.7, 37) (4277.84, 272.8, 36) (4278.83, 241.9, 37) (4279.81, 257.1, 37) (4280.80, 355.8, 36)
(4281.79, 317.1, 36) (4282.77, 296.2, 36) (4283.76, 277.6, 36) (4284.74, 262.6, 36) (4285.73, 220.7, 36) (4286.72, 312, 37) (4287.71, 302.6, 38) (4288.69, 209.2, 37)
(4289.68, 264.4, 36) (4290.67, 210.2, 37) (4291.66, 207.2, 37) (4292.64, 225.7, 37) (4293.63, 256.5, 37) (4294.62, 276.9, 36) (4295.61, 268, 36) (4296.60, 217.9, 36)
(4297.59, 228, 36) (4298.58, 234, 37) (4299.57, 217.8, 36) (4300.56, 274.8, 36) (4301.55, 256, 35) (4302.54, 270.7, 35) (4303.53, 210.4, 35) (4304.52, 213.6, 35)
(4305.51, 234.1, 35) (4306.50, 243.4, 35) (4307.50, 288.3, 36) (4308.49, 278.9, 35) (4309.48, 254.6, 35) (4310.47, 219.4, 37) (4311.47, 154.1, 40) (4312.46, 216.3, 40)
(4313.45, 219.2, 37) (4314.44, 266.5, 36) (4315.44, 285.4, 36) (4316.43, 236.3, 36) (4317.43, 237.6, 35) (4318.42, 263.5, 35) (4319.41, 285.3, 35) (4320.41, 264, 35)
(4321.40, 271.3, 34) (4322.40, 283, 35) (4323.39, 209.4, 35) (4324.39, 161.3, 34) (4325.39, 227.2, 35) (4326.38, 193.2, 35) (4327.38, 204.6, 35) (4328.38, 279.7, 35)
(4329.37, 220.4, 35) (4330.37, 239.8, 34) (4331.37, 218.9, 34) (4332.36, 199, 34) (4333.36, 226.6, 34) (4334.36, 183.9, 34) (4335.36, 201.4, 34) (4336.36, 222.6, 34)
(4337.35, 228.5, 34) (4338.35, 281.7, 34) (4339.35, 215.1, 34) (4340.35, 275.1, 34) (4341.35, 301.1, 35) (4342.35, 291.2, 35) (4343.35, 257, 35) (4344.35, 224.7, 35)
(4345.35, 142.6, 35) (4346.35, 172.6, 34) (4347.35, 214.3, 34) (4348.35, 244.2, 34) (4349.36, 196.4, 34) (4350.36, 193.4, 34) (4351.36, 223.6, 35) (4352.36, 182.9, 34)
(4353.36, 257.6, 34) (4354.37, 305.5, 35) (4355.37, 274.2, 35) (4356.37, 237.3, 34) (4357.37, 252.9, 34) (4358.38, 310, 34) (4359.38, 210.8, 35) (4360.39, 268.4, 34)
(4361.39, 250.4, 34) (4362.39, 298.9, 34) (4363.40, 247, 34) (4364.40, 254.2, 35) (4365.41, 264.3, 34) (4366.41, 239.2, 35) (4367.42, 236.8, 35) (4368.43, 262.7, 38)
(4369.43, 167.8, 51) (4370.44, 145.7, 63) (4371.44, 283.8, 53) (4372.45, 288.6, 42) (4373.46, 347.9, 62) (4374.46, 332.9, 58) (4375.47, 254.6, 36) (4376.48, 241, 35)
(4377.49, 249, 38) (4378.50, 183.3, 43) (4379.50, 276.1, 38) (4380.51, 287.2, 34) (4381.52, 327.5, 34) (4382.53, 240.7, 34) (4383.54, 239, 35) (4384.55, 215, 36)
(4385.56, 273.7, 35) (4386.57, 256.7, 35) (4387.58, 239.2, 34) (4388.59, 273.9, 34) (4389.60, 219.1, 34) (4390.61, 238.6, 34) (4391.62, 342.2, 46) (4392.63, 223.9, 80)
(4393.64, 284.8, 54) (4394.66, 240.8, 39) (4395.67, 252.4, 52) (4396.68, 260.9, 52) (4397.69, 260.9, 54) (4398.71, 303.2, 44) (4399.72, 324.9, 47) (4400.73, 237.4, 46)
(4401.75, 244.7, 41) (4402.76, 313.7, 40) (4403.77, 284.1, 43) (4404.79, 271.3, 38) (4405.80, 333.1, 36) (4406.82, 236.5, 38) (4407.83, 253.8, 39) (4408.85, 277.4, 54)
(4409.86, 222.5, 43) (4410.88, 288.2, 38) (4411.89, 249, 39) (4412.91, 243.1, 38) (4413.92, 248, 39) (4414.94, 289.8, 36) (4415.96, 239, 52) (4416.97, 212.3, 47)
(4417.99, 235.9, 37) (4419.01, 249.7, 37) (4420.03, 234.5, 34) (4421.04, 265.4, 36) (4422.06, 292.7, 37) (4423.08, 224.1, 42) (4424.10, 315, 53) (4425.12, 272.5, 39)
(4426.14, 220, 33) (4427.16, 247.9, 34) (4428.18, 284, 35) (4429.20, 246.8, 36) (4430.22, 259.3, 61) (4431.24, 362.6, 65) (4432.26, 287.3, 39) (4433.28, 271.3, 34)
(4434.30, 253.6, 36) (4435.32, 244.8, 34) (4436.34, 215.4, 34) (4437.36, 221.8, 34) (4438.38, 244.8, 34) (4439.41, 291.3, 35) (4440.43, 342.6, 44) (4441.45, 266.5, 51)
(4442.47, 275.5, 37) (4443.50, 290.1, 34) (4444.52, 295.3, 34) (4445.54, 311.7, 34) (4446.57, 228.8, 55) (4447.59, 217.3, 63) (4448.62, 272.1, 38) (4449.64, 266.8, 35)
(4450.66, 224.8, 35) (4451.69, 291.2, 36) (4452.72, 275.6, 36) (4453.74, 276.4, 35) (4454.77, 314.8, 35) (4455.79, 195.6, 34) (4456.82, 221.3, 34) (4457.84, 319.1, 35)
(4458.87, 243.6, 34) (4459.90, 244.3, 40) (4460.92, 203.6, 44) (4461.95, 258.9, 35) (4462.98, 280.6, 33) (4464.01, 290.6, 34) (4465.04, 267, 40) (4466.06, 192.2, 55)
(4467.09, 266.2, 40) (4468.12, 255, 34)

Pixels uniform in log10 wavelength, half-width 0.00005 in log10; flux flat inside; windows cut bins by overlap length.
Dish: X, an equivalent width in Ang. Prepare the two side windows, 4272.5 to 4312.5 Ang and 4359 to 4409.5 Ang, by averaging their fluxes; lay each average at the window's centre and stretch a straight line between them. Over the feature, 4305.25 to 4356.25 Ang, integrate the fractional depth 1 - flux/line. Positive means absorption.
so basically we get 4.5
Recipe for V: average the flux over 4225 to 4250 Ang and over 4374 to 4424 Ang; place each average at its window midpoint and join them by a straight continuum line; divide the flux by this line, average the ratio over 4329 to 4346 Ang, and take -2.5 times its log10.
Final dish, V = 0.144 mag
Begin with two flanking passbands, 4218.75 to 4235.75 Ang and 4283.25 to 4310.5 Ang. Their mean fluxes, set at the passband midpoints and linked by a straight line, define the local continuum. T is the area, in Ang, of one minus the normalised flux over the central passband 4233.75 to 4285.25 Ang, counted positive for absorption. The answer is -2.7 Ang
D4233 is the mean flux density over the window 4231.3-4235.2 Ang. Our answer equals 251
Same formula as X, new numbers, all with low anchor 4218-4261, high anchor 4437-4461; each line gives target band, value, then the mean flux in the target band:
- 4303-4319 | 1.61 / 239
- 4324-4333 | 1.66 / 217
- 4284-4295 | 0.66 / 250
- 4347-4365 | 1.33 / 246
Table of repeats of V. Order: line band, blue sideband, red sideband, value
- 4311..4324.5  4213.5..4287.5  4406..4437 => 0.095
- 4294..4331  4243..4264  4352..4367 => 0.078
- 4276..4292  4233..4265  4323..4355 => -0.090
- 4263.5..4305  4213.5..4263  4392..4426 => 0.023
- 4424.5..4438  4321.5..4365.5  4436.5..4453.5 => 0.013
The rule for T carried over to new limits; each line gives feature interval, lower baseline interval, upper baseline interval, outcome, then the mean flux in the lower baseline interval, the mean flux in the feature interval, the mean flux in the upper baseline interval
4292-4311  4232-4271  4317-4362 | 0.3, 265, 245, 236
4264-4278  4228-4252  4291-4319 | -0.6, 269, 267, 241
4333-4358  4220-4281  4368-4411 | 2.9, 266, 233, 263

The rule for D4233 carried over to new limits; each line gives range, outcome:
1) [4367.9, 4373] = 231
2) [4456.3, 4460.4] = 257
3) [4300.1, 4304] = 253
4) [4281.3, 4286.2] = 275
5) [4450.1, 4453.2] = 263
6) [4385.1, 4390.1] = 252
